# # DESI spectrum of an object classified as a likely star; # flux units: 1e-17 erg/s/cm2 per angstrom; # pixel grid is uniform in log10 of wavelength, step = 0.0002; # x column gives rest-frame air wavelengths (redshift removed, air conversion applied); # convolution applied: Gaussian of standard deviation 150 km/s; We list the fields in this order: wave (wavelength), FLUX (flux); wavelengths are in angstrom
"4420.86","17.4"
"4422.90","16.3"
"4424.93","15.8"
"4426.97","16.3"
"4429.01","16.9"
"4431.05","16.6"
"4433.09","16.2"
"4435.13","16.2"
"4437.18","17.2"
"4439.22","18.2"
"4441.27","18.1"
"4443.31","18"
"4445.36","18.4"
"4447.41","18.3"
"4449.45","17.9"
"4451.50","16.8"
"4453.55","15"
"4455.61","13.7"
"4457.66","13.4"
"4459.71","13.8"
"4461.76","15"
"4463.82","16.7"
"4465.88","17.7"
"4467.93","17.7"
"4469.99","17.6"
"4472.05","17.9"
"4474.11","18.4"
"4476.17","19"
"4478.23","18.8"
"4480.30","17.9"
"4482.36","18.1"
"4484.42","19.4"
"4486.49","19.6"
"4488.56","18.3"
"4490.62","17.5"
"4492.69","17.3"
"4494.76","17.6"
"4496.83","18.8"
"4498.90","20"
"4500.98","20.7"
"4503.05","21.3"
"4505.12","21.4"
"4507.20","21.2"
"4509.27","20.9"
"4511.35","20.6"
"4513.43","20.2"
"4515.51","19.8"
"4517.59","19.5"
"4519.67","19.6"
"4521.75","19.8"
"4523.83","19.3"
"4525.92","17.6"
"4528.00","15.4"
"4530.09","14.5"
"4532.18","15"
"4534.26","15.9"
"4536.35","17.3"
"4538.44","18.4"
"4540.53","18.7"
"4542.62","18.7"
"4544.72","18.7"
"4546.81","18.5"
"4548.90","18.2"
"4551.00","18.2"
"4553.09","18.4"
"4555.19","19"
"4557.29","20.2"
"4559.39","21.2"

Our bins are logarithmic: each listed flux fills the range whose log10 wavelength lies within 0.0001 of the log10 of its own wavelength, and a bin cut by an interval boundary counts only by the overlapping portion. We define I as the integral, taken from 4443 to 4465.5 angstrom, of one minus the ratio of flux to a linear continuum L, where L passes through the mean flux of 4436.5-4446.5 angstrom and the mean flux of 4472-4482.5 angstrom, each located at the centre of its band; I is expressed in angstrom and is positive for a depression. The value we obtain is 2.6 angstrom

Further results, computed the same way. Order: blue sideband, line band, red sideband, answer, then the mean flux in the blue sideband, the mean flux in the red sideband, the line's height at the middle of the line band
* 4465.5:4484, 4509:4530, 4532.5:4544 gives -1.39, 18.2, 17.7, 17.8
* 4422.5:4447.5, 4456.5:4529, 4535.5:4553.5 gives -3.00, 17.1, 18.4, 17.8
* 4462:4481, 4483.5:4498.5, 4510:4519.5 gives 0.31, 17.8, 20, 18.8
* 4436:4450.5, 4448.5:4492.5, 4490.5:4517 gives 3.96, 18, 19.9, 18.8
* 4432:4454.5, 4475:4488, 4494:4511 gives 0.31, 17.3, 20.3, 19.2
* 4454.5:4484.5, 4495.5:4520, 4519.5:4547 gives -4.24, 16.9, 17.6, 17.3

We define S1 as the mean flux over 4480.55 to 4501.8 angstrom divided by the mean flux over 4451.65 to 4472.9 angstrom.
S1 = 1.18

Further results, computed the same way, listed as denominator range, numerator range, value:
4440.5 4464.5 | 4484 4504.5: 1.18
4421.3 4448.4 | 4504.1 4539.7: 1.09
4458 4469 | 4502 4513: 1.31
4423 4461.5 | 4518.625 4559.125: 1.10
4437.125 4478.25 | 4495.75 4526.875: 1.18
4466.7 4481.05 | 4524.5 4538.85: 0.90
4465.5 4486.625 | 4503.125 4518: 1.12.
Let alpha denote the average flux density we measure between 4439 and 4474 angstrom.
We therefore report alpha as 16.7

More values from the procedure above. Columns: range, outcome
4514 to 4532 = 18.1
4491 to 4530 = 19.3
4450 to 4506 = 17.8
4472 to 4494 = 18.4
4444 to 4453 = 17.7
